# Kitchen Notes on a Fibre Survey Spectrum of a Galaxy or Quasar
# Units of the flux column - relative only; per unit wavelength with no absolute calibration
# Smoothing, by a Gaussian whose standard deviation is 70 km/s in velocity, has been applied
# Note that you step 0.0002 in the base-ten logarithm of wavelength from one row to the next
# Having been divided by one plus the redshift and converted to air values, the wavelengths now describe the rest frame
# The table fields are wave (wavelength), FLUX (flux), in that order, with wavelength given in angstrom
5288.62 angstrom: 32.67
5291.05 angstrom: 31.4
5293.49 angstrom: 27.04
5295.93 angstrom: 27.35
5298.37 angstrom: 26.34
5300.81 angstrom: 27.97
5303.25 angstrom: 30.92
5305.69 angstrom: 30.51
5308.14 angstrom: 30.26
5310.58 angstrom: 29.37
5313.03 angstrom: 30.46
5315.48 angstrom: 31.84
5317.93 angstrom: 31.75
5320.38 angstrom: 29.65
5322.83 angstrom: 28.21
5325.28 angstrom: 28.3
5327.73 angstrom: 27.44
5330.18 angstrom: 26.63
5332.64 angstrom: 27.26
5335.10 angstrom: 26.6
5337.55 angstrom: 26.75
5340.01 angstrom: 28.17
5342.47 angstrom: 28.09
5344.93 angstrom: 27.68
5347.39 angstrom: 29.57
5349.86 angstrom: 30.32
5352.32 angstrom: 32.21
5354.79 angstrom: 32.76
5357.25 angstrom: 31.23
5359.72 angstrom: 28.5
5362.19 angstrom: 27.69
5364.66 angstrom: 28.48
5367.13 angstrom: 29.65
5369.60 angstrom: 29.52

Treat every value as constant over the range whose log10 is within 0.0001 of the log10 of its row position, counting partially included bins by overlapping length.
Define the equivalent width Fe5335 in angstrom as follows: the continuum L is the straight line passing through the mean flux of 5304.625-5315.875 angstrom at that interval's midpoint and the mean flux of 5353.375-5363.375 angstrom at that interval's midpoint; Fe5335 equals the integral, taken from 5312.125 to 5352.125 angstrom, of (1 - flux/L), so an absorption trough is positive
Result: 2.0 angstrom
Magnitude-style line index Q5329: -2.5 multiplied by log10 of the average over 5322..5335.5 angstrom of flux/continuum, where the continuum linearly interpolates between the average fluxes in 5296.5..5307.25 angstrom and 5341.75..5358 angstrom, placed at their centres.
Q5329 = 0.09 mag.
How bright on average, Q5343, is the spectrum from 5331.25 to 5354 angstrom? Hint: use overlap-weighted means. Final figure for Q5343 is 28.6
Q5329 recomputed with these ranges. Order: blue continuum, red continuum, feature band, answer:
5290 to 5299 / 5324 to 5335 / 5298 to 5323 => -0.083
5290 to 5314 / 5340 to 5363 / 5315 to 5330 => 0.005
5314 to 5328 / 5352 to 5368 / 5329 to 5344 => 0.097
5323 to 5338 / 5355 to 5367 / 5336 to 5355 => -0.034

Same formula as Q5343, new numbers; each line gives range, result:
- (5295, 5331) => 29.2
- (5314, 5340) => 28.5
